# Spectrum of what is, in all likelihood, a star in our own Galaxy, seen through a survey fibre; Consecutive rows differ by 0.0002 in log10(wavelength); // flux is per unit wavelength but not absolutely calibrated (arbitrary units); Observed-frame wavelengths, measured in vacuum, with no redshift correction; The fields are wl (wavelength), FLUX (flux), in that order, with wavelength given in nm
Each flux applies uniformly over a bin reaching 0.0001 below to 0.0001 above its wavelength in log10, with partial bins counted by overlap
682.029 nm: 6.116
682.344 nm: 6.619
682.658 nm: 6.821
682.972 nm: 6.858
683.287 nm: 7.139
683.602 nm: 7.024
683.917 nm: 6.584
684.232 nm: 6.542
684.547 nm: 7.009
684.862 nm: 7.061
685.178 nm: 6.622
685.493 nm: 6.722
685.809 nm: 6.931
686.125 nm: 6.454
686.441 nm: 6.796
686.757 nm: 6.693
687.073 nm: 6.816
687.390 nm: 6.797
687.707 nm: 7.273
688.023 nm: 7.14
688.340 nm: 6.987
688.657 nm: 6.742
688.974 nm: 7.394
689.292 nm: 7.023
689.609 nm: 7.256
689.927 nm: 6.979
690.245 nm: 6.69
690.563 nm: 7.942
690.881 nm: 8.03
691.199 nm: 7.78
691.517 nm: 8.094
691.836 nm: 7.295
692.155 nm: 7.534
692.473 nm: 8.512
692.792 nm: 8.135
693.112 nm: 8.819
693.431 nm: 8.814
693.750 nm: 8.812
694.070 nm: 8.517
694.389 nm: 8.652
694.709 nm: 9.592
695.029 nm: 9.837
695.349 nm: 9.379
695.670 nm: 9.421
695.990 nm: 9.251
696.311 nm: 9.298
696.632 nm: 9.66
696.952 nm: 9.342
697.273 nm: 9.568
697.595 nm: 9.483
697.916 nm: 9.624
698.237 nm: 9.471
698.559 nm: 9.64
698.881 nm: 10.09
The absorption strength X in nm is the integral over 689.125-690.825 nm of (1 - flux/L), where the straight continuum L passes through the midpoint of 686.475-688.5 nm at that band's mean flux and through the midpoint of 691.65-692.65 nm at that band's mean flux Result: 0.04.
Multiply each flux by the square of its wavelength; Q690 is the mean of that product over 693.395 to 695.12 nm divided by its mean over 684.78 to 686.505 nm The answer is 1.37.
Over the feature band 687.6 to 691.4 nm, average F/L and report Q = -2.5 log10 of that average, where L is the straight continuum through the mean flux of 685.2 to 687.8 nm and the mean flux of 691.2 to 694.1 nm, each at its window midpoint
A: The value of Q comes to 0.03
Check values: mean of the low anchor 6.79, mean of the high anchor 8.24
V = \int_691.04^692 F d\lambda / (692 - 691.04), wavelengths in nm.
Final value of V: 7.72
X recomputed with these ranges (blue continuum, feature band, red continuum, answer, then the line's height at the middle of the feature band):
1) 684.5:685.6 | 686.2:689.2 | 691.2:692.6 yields 0.12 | 7.23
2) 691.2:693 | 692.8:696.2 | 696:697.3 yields -0.14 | 8.72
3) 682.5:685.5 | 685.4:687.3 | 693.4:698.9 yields 0.15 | 7.33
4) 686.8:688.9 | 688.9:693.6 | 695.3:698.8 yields 0.08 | 7.89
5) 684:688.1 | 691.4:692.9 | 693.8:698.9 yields 0.08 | 8.35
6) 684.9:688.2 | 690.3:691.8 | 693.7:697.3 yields 0.05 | 8.06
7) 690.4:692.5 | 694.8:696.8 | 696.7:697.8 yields -0.09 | 9.08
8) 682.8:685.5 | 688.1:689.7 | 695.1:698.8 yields 0.15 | 7.83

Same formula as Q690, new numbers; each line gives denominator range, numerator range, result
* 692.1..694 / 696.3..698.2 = 1.13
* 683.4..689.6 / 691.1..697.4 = 1.31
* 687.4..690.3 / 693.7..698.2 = 1.35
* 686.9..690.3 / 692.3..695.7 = 1.29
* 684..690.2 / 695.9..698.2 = 1.41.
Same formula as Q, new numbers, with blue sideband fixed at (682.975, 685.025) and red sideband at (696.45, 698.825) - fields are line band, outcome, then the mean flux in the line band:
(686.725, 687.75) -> 0.10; 6.87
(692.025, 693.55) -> 0.03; 8.37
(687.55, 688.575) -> 0.08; 7.11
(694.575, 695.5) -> -0.06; 9.61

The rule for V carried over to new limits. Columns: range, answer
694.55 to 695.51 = 9.6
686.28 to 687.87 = 6.88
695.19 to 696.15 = 9.35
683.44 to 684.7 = 6.79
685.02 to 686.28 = 6.68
